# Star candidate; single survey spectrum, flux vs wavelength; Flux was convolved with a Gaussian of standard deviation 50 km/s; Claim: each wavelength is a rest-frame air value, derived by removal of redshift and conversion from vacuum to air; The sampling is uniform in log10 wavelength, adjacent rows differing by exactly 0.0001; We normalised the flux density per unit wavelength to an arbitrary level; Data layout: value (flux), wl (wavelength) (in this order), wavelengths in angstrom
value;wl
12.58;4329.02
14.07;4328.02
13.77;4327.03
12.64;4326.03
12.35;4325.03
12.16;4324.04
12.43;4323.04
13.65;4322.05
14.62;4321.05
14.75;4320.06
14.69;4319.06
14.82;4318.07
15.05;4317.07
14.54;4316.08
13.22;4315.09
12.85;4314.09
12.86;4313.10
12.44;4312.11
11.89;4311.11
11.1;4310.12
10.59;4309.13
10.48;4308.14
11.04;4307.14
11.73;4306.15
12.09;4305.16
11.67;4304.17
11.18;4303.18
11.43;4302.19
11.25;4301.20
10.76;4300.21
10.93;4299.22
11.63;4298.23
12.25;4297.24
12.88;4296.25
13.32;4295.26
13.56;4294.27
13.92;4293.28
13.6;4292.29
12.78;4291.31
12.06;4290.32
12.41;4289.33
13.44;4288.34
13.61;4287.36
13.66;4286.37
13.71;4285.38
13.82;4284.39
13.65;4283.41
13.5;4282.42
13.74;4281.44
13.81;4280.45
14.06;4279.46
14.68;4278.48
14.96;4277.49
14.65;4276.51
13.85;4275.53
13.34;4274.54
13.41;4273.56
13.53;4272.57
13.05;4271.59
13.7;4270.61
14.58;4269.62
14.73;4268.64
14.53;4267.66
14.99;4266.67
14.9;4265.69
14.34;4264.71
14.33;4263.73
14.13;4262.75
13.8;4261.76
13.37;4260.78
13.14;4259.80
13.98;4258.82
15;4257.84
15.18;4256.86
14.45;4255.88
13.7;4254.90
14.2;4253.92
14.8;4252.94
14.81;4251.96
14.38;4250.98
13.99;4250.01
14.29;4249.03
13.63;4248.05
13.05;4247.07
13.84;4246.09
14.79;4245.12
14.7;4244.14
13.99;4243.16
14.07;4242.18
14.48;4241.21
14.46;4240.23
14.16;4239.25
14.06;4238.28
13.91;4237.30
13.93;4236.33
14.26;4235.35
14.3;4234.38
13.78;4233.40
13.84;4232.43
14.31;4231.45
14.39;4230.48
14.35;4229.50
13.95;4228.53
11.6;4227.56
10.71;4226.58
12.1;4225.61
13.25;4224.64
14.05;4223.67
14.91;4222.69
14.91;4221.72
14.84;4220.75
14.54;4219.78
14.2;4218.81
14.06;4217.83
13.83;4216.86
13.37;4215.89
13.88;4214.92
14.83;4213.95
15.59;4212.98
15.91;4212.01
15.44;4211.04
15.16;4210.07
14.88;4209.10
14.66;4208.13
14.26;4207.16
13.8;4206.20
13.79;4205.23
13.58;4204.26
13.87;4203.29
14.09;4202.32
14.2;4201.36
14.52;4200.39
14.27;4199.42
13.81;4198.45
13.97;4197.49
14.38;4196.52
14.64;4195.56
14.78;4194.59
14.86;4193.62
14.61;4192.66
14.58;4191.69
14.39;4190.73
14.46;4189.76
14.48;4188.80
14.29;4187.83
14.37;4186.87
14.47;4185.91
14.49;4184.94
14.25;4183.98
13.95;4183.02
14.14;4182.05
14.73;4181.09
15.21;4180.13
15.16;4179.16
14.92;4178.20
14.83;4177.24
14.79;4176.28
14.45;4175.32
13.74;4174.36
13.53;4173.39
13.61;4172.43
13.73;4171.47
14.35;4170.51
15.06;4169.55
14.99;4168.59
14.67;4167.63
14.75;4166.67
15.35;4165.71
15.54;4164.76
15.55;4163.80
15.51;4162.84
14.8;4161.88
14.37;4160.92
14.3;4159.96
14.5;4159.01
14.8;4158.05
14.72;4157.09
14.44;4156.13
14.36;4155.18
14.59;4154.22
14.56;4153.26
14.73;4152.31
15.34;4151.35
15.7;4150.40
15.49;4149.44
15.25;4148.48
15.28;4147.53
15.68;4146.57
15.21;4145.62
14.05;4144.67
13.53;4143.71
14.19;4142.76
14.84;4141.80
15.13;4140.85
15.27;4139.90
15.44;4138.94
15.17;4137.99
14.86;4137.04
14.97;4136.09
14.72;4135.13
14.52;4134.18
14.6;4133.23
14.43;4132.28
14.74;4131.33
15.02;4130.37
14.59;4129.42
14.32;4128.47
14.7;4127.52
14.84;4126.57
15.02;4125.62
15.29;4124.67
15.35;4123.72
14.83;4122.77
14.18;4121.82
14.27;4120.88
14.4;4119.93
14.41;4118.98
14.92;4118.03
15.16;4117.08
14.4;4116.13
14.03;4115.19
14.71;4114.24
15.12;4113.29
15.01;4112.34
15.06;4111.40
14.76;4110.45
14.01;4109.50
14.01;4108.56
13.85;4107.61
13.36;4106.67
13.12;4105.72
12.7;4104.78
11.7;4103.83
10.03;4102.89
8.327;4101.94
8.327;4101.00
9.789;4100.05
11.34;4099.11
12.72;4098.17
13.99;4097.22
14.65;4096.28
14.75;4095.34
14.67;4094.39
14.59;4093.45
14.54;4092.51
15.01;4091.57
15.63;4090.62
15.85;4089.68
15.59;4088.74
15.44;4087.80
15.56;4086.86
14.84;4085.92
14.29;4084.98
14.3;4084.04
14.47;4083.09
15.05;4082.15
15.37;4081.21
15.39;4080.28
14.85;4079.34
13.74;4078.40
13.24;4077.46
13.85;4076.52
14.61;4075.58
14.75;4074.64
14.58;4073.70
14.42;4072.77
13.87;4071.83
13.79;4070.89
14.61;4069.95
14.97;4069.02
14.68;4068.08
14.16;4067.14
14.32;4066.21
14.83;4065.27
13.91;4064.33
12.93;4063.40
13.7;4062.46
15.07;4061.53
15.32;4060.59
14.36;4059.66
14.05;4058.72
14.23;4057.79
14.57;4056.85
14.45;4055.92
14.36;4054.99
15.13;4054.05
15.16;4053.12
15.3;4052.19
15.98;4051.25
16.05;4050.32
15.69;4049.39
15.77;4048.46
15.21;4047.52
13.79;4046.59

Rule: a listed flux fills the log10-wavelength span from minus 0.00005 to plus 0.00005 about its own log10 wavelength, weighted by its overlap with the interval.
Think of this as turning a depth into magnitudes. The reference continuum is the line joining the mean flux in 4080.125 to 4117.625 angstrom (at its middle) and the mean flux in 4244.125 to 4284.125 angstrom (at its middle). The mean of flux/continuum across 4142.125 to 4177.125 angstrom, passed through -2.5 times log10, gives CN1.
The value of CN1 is -0.06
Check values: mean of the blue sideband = 13.9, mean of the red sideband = 14.1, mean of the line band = 14.7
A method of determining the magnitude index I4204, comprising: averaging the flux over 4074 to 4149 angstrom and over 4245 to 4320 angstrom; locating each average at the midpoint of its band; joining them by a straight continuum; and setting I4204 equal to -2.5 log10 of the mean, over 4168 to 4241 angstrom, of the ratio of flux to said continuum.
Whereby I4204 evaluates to -0.03 mag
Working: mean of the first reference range 14.3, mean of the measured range 14.3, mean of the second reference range 13.4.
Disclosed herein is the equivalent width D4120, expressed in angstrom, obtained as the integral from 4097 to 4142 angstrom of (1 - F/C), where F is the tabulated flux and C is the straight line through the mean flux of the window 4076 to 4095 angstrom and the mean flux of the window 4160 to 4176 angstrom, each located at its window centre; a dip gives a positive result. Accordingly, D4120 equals 2.3 angstrom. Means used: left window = 14.8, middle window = 14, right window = 14.6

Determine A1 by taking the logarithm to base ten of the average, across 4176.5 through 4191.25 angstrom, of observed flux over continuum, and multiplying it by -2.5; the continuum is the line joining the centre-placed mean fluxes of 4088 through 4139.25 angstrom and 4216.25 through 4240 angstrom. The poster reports -0.05 mag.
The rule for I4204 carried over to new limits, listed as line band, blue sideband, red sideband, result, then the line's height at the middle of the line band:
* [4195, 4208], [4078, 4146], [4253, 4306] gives -0.022 mag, 13.8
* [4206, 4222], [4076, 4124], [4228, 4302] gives -0.058 mag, 13.9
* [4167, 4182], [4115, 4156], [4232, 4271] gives 0.007 mag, 14.6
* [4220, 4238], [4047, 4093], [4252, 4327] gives -0.005 mag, 13.7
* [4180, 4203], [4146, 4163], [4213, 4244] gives 0.002 mag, 14.4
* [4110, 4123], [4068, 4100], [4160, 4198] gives -0.012 mag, 14.5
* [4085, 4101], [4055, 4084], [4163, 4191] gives 0.023 mag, 14.4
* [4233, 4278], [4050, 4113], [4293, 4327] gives -0.099 mag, 12.9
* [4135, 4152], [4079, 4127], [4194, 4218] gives -0.060 mag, 14.2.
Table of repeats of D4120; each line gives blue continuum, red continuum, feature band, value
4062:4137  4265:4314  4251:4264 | -1.0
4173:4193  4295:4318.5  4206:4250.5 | -1.6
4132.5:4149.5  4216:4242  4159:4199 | -0.3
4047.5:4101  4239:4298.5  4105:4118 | 0.0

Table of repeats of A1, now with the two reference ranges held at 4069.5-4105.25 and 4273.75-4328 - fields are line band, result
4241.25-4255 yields -0.08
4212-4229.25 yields -0.05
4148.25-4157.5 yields -0.10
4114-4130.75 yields -0.08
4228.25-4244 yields -0.07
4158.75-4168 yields -0.11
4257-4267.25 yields -0.09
